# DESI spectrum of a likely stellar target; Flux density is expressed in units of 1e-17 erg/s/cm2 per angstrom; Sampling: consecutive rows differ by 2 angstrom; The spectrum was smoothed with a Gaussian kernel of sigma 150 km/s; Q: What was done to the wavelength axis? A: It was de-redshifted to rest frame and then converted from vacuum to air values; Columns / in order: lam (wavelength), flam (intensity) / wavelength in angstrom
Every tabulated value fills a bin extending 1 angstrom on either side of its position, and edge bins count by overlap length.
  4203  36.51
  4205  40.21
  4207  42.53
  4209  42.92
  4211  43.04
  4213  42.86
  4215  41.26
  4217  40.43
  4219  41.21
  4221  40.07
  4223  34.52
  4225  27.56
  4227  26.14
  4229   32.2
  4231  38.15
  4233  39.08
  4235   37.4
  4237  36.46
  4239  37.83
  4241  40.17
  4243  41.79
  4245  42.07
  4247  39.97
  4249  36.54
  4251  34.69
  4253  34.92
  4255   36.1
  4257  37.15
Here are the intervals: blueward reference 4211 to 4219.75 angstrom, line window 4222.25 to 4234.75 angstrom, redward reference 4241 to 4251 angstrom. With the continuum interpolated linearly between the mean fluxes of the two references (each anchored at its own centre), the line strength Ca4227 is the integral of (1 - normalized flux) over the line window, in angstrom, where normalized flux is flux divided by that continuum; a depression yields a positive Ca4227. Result 2.3 angstrom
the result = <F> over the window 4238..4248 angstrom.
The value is 40.4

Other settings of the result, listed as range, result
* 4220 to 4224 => 37.3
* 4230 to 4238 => 37.8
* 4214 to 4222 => 40.7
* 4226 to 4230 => 29.2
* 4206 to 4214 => 42.8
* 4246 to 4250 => 38.3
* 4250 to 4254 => 34.8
